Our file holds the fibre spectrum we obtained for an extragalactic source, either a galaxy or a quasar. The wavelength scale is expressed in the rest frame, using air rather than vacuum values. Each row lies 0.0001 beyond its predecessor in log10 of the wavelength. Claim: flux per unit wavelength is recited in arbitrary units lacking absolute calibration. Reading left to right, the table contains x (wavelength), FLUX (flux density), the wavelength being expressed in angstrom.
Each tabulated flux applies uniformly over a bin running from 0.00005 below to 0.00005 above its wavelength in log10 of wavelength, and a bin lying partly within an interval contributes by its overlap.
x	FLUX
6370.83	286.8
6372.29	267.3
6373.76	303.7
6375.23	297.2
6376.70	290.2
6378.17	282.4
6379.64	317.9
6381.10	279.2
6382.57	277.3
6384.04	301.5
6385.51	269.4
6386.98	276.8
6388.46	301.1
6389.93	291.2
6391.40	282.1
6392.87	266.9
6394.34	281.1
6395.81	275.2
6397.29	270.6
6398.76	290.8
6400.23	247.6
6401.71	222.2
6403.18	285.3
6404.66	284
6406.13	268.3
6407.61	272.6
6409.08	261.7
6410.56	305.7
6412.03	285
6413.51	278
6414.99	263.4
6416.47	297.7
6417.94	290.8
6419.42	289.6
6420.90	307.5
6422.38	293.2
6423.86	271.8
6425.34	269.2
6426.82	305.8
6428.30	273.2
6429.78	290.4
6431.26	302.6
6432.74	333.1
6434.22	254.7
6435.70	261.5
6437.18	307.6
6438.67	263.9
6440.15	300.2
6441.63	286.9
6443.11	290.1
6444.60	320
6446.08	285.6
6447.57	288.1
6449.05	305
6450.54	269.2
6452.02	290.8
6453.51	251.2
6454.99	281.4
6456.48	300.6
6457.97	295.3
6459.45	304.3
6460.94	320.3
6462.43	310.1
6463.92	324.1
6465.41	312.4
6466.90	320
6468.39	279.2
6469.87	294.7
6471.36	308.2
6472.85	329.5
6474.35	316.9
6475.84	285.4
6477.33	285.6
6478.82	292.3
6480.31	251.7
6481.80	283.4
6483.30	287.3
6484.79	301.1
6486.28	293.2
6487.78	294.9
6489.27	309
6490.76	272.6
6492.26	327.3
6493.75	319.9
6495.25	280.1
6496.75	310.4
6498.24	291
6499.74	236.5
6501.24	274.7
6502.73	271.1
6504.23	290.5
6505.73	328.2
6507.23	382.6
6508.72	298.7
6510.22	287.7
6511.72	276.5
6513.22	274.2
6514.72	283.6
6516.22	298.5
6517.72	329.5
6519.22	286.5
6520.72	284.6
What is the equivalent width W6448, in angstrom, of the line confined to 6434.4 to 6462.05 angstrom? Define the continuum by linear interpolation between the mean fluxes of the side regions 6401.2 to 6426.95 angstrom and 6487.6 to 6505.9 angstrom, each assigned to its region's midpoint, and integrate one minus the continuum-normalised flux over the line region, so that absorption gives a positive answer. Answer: -0.4 angstrom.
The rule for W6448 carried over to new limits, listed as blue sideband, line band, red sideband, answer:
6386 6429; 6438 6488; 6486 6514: -1.0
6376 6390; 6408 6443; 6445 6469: 0.8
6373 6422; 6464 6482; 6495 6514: -0.5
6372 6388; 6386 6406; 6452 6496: 1.0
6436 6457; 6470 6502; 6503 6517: 0.4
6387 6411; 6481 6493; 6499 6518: -0.2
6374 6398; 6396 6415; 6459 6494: 1.1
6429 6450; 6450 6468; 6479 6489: -0.5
